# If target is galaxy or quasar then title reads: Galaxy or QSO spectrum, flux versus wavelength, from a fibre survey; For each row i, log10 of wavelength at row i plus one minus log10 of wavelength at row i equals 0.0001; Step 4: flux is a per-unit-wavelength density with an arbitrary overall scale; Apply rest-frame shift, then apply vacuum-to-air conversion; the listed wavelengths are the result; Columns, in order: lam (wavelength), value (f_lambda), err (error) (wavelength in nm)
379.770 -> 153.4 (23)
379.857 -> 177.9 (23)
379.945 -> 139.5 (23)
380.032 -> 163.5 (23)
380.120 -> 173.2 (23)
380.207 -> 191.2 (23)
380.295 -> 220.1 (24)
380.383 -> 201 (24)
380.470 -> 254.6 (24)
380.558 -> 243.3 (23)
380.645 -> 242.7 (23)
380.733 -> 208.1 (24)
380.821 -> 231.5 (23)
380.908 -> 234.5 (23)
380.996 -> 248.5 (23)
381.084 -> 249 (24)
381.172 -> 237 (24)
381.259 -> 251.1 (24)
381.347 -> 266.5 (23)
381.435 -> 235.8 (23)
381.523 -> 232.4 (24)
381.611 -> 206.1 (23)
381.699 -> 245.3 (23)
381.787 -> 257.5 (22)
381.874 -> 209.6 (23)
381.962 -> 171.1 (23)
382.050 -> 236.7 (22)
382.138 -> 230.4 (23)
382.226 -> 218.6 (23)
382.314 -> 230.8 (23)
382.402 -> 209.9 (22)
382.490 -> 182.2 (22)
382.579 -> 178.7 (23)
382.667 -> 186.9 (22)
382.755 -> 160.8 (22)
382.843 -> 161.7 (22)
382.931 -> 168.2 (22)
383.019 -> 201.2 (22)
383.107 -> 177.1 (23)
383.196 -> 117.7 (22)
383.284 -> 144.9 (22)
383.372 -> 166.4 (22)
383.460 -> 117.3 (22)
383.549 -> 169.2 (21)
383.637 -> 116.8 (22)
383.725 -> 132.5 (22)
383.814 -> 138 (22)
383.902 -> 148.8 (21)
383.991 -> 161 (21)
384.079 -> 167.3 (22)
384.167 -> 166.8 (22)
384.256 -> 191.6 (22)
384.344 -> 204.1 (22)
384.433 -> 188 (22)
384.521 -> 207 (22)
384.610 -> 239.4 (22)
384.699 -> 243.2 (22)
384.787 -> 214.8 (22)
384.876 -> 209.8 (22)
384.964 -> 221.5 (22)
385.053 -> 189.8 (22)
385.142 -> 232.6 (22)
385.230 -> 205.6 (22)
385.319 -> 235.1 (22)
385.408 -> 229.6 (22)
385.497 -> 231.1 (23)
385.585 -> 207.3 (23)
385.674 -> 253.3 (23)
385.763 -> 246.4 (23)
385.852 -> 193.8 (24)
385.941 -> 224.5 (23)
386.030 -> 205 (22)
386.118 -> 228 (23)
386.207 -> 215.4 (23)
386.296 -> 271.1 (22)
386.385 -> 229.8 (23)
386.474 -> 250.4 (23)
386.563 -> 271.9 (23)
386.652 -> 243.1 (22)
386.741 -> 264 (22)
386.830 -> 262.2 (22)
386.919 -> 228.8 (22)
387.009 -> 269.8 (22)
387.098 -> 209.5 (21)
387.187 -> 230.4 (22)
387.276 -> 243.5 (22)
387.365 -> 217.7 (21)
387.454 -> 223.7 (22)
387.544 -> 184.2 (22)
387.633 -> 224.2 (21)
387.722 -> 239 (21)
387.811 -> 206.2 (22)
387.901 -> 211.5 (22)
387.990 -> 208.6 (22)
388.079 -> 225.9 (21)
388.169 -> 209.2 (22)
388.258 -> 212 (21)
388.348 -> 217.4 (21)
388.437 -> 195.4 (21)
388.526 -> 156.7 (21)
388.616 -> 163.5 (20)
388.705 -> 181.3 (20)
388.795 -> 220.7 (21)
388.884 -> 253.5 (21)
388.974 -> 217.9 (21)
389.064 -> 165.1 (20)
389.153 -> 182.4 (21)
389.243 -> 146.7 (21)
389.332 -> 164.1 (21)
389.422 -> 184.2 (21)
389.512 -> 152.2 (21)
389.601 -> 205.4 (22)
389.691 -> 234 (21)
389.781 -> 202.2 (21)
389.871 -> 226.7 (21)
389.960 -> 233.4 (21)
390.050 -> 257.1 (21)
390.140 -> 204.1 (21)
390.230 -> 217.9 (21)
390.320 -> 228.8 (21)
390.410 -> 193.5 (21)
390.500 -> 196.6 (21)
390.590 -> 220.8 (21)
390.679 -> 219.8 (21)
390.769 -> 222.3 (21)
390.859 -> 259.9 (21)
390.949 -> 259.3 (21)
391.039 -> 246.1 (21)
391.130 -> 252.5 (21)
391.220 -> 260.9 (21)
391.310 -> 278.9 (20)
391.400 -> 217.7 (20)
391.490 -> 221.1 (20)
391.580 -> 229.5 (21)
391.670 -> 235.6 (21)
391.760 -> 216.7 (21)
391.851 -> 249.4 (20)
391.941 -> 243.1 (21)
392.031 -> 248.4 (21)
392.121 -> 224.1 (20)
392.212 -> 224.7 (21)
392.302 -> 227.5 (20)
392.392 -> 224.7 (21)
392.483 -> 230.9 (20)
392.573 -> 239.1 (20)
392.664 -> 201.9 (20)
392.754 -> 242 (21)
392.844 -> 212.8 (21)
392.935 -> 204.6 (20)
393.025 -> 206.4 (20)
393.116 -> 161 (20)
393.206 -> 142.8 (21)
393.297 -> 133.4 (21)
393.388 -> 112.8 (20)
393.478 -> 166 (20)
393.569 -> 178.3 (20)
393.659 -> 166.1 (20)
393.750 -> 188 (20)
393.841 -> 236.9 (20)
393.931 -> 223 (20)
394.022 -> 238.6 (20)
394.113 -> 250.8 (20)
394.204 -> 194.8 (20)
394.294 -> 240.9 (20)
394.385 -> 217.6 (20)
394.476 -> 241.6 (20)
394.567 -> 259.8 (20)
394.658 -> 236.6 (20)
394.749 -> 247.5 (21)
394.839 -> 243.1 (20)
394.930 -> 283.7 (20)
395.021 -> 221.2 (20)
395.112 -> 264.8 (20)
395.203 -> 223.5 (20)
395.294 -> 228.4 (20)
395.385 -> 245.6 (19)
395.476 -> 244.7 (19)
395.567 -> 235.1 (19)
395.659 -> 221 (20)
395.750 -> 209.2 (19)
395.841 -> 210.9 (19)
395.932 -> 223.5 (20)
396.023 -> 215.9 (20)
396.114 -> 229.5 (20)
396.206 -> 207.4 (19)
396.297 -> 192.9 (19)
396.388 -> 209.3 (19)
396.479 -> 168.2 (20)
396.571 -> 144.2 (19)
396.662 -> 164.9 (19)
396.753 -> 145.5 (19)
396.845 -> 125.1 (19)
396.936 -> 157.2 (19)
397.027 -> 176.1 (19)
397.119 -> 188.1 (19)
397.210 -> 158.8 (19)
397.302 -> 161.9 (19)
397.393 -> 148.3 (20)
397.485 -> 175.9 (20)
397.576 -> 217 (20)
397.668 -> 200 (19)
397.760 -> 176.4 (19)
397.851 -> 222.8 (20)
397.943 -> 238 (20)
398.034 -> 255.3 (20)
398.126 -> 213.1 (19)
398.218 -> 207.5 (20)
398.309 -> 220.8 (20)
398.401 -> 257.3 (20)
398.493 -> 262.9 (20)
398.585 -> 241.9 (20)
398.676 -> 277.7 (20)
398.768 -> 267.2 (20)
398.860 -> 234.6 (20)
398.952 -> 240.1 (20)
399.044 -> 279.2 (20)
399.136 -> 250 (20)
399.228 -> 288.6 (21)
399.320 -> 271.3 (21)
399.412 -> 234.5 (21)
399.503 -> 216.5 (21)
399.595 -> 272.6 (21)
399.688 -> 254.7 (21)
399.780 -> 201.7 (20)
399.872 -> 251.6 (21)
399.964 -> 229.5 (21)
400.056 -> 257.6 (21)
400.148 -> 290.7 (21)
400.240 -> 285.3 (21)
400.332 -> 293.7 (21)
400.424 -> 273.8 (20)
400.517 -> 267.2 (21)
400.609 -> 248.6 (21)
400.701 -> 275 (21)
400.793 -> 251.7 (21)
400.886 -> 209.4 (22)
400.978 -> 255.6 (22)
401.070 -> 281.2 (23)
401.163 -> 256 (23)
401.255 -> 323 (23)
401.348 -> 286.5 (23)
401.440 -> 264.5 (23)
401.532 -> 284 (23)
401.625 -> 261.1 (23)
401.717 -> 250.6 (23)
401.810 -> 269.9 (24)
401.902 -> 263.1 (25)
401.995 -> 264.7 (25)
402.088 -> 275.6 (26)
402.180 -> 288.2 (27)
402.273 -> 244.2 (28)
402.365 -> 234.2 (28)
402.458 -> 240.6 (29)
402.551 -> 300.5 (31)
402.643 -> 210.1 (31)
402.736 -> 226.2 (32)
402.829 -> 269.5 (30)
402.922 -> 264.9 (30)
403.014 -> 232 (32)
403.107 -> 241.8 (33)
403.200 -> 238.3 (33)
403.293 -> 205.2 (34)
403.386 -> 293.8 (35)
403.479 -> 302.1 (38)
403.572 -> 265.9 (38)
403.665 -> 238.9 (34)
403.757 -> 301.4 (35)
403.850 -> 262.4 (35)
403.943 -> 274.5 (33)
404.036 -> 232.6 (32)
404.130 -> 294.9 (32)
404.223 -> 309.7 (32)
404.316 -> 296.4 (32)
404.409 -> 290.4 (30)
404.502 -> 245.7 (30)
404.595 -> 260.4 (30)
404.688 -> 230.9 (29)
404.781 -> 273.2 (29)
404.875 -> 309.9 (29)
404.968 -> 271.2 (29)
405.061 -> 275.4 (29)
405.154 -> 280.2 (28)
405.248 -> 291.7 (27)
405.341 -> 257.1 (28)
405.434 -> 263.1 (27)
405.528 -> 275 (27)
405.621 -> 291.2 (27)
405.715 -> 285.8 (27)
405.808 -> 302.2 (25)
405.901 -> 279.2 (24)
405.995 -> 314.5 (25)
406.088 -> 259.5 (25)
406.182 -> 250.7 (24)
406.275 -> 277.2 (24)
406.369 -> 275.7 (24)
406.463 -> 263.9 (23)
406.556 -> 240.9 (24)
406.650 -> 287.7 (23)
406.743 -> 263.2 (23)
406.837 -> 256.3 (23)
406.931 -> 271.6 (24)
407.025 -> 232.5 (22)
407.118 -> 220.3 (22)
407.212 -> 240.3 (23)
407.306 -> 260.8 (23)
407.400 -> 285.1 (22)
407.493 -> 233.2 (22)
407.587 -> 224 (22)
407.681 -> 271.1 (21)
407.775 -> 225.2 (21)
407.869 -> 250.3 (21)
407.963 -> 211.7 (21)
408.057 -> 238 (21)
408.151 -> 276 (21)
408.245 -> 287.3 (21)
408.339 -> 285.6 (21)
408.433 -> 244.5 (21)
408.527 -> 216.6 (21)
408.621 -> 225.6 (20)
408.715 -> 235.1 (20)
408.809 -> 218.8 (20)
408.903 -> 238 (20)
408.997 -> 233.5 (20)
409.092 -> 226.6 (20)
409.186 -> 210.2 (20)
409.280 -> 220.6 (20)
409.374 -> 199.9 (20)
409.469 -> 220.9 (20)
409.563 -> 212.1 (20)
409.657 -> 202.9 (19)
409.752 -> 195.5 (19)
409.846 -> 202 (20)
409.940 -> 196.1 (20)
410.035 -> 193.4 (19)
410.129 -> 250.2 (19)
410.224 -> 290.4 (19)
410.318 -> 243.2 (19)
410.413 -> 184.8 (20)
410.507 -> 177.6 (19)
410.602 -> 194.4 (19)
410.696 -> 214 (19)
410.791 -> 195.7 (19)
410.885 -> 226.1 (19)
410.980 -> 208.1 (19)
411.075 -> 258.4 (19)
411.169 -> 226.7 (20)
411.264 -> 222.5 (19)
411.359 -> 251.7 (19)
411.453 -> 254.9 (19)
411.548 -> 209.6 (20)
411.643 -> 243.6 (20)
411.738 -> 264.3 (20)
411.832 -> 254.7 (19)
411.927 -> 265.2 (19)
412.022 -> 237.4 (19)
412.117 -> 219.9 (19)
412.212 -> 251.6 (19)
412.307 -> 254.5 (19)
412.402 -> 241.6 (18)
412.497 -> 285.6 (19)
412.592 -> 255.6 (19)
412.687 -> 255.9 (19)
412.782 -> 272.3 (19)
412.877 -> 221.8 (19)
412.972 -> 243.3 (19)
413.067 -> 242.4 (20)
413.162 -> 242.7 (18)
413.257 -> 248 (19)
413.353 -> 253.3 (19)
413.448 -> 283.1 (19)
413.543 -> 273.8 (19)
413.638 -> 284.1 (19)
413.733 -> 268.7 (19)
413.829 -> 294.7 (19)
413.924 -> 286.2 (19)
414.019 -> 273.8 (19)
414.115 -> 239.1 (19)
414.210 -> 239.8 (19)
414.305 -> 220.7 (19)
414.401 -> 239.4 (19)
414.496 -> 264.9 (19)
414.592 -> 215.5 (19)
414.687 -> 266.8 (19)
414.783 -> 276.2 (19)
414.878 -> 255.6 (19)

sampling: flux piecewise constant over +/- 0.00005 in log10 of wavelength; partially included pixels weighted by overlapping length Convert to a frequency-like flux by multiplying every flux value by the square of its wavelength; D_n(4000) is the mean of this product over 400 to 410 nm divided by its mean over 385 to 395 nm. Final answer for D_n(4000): 1.3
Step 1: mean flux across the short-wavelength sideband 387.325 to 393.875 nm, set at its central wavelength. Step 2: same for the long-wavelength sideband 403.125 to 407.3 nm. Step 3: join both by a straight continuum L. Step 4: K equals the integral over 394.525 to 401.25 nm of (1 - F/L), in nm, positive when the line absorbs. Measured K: 0.30 nm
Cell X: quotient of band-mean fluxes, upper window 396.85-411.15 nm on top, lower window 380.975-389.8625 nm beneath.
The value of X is 1.2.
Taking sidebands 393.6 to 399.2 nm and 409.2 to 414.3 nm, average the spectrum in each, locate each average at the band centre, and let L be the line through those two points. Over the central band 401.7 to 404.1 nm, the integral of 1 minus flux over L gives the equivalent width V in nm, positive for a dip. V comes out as -0.34 nm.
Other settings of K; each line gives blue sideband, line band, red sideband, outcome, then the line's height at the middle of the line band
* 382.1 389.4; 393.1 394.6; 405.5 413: 0.13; 217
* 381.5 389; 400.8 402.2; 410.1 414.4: -0.23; 230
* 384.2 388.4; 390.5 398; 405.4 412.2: 0.58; 231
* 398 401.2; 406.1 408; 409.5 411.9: -0.16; 233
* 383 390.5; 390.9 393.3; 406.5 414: -0.13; 214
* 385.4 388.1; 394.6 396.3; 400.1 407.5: 0.12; 249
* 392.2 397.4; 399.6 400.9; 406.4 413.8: -0.24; 218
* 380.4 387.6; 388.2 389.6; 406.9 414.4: 0.18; 217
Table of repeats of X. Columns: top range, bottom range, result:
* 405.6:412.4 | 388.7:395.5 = 1.10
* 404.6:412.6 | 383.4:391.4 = 1.16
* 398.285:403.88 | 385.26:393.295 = 1.18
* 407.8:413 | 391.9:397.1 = 1.11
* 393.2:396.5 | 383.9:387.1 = 0.98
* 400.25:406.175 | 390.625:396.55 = 1.21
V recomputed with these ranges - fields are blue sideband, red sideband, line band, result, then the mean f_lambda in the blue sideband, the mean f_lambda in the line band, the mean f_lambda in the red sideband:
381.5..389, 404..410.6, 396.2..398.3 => 0.41 nm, 207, 185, 250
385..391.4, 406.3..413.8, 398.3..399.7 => -0.15 nm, 220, 255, 240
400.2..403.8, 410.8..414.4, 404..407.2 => -0.16 nm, 262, 271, 250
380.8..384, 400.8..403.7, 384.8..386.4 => -0.14 nm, 195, 224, 259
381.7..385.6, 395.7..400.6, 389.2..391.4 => -0.15 nm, 191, 220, 222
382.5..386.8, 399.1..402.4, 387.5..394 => 0.35 nm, 199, 211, 262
